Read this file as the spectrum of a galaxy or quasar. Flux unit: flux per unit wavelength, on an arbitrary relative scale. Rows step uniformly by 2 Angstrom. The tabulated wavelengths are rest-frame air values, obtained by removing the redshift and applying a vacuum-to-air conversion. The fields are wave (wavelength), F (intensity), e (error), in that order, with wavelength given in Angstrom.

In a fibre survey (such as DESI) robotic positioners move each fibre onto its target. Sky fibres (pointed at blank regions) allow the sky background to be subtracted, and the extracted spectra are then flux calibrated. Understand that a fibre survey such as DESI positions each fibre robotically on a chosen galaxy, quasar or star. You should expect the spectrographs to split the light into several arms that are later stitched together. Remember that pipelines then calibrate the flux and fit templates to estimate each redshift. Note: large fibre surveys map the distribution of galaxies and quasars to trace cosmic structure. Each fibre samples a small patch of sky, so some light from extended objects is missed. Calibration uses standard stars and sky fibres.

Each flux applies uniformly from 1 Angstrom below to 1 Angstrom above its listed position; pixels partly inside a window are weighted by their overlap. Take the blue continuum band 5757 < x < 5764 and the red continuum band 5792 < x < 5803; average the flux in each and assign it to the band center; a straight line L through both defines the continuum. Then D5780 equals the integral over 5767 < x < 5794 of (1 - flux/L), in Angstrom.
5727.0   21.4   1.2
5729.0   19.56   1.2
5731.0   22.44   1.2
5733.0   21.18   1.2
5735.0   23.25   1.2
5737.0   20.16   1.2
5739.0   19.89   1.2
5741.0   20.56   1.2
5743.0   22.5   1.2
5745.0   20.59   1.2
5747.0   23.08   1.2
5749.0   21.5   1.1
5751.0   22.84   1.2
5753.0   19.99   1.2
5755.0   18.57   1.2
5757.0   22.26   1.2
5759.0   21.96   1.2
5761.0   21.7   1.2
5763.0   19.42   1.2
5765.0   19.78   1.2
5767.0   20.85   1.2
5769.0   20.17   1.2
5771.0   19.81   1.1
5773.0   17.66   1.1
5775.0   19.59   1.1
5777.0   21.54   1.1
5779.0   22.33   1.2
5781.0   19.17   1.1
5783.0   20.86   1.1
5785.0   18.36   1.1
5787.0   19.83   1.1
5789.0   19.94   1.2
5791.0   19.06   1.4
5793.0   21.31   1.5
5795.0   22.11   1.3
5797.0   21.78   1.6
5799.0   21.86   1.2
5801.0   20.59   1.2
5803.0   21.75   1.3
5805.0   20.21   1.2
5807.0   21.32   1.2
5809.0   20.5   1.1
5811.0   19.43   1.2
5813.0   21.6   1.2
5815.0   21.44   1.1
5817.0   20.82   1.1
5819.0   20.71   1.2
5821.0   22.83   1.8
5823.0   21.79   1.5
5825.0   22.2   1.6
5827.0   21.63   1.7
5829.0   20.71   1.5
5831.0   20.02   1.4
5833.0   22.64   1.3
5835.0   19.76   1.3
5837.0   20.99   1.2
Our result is 1.7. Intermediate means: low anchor 21.2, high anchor 21.6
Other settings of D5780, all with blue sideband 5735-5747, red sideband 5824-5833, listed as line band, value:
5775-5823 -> 0.94 Angstrom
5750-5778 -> 0.99 Angstrom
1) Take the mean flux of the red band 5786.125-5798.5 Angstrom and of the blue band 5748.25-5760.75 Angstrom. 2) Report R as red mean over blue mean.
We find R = 0.98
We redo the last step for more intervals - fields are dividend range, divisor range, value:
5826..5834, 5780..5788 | 1.09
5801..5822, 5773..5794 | 1.05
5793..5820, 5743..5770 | 1.00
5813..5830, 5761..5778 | 1.08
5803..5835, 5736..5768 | 1.01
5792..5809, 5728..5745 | 1.01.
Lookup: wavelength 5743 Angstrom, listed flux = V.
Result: 22.5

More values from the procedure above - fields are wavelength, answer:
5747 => 23.08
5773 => 17.66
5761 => 21.7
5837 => 20.99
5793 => 21.31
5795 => 22.11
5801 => 20.59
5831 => 20.02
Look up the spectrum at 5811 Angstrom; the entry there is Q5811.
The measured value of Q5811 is 19.43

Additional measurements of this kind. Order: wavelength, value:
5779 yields 22.33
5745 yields 20.59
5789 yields 19.94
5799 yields 21.86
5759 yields 21.96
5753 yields 19.99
